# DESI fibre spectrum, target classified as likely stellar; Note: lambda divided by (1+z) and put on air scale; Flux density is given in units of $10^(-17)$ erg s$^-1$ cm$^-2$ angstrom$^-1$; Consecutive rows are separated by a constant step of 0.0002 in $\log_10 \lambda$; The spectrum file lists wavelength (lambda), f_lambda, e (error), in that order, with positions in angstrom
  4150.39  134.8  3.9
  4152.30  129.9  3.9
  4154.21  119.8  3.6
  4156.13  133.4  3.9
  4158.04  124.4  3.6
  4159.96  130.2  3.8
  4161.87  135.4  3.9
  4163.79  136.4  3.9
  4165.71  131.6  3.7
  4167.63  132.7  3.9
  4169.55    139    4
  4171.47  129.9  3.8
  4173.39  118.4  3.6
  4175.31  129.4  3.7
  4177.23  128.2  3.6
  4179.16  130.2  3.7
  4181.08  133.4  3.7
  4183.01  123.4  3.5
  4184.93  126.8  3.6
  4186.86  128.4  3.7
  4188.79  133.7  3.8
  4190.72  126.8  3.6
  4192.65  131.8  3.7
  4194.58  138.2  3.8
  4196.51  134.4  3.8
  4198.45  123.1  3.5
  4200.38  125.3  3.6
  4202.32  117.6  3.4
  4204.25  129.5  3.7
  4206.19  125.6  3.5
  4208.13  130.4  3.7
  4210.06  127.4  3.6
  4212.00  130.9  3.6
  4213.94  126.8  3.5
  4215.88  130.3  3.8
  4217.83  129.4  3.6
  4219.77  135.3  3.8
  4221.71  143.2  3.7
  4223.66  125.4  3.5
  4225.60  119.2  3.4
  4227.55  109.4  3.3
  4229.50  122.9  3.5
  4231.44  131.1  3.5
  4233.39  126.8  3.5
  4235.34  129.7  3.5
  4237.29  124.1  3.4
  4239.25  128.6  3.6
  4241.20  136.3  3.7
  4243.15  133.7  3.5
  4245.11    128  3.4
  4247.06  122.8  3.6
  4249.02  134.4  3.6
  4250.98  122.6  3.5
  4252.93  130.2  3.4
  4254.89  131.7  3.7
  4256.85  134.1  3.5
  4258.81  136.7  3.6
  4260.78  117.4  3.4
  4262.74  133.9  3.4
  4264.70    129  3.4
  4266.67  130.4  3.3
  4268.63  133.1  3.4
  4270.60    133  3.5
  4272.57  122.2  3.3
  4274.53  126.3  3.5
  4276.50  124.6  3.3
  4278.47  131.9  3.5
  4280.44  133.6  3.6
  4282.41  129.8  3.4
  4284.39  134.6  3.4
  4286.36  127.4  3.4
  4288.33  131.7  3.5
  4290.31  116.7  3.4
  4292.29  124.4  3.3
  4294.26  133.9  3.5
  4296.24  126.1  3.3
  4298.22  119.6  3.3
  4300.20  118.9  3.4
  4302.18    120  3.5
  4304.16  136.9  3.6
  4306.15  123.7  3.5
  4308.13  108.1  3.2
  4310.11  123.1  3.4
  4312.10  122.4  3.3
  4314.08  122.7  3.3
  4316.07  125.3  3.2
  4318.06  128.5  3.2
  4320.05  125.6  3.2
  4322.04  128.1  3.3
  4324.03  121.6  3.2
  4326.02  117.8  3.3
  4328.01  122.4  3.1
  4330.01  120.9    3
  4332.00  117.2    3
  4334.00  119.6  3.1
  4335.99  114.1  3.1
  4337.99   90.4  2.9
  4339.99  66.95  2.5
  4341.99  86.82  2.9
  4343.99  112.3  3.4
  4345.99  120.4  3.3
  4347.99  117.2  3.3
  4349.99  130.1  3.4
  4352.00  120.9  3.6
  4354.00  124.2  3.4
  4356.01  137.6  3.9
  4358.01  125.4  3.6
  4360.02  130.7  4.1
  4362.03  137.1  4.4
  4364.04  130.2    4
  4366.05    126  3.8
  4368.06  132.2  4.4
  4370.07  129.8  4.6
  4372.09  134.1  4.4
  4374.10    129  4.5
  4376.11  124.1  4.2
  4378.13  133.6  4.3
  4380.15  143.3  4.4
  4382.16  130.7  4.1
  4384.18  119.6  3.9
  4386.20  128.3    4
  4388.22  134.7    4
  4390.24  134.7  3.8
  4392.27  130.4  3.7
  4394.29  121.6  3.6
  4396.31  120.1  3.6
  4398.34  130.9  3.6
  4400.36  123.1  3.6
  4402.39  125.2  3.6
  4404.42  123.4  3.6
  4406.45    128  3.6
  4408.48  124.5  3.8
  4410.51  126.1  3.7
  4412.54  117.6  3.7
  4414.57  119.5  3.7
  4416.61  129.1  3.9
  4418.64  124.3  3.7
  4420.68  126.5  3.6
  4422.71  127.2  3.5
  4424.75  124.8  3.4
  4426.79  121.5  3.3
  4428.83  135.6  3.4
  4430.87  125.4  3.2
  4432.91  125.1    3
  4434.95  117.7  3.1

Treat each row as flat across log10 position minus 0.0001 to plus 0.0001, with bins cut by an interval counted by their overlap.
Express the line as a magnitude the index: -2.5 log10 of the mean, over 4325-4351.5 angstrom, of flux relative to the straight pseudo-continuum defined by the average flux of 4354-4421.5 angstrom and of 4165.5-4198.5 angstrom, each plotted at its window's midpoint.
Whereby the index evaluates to 0.16 mag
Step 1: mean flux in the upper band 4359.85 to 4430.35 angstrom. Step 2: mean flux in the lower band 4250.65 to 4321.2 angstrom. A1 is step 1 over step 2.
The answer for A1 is 1.01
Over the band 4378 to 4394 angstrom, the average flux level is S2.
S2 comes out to 131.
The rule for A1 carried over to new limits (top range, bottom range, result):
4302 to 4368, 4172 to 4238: 0.94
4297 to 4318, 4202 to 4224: 0.94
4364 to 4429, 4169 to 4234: 0.99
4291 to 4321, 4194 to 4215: 0.97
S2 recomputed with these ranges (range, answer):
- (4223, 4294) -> 128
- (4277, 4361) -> 121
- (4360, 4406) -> 129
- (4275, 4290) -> 130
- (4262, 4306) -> 128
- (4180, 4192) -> 129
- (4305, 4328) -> 123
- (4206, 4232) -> 128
